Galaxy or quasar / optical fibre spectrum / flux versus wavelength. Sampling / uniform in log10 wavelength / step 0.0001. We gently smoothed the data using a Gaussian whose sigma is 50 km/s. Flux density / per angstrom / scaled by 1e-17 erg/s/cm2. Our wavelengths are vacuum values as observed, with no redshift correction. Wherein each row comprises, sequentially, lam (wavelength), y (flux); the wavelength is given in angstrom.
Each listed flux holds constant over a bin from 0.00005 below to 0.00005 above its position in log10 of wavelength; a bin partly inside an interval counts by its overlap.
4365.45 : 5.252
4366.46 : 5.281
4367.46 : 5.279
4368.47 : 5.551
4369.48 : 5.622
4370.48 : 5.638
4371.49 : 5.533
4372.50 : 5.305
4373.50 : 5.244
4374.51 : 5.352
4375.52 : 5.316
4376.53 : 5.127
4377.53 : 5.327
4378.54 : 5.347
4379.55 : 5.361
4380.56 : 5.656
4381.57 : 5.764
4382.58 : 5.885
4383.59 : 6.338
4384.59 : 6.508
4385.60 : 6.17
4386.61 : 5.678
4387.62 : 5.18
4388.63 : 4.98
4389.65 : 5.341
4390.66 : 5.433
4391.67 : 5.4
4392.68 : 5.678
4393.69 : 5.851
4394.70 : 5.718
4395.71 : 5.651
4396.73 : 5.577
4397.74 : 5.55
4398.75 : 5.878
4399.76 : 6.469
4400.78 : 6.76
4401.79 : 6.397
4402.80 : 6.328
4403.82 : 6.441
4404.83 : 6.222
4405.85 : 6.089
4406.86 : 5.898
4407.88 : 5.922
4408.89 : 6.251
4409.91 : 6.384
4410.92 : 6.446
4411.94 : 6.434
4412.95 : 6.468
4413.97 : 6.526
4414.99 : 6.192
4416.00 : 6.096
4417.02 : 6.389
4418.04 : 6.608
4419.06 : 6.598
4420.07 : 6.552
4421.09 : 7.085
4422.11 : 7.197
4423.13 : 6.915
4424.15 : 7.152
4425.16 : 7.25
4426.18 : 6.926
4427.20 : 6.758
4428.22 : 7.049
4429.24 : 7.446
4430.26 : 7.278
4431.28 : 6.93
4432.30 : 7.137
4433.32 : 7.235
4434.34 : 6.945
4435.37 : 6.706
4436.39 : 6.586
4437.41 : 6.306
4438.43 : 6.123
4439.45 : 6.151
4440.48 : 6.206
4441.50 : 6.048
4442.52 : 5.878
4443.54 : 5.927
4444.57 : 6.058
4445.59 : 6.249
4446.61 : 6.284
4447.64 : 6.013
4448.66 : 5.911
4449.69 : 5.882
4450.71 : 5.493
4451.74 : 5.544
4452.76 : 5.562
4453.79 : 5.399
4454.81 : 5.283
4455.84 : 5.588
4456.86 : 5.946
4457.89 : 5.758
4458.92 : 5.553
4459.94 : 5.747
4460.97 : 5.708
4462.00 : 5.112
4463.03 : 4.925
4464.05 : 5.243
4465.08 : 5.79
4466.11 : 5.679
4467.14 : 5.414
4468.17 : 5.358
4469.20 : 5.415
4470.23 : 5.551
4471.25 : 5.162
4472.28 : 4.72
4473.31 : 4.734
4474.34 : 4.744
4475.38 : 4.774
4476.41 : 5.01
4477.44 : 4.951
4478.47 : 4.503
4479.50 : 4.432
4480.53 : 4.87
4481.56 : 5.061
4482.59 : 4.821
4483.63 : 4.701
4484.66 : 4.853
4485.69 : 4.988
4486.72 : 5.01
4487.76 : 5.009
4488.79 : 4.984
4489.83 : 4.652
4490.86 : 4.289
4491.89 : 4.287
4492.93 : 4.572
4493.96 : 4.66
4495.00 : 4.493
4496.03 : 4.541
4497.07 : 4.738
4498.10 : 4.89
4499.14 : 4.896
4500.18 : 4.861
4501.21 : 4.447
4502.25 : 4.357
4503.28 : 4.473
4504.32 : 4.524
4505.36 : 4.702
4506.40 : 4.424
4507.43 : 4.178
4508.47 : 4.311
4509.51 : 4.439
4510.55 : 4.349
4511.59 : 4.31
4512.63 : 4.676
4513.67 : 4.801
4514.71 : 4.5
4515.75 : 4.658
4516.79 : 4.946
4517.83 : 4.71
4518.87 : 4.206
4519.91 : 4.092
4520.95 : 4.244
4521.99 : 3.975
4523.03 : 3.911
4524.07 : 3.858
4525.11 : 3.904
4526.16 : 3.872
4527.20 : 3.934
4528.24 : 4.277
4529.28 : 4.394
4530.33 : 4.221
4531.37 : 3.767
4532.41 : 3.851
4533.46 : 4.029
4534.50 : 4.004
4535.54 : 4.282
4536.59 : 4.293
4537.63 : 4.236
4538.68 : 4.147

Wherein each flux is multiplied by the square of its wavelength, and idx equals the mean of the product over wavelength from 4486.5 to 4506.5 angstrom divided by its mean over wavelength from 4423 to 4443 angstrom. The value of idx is 0.71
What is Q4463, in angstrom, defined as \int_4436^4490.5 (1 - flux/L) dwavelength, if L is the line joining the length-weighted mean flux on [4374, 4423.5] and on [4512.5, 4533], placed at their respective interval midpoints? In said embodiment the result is -3.5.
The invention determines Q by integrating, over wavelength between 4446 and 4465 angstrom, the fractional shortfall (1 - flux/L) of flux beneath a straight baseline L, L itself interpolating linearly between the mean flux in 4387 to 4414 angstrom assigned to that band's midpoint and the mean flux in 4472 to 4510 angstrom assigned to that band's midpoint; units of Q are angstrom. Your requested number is -1.6 angstrom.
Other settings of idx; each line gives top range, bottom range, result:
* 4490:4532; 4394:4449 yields 0.71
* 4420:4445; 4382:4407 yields 1.16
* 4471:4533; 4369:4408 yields 0.83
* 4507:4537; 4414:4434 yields 0.64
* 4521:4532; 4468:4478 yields 0.82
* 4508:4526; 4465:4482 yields 0.88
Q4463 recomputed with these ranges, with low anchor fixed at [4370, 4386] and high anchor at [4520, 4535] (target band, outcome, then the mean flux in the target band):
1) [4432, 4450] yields -4.96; 6.31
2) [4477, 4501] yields -1.66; 4.74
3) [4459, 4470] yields -1.77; 5.45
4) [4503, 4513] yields -0.49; 4.43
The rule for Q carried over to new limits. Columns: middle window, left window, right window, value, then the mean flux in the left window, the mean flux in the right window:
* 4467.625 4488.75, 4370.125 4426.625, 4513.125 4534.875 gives -0.3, 6.03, 4.2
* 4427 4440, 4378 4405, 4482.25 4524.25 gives -3.6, 5.83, 4.55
